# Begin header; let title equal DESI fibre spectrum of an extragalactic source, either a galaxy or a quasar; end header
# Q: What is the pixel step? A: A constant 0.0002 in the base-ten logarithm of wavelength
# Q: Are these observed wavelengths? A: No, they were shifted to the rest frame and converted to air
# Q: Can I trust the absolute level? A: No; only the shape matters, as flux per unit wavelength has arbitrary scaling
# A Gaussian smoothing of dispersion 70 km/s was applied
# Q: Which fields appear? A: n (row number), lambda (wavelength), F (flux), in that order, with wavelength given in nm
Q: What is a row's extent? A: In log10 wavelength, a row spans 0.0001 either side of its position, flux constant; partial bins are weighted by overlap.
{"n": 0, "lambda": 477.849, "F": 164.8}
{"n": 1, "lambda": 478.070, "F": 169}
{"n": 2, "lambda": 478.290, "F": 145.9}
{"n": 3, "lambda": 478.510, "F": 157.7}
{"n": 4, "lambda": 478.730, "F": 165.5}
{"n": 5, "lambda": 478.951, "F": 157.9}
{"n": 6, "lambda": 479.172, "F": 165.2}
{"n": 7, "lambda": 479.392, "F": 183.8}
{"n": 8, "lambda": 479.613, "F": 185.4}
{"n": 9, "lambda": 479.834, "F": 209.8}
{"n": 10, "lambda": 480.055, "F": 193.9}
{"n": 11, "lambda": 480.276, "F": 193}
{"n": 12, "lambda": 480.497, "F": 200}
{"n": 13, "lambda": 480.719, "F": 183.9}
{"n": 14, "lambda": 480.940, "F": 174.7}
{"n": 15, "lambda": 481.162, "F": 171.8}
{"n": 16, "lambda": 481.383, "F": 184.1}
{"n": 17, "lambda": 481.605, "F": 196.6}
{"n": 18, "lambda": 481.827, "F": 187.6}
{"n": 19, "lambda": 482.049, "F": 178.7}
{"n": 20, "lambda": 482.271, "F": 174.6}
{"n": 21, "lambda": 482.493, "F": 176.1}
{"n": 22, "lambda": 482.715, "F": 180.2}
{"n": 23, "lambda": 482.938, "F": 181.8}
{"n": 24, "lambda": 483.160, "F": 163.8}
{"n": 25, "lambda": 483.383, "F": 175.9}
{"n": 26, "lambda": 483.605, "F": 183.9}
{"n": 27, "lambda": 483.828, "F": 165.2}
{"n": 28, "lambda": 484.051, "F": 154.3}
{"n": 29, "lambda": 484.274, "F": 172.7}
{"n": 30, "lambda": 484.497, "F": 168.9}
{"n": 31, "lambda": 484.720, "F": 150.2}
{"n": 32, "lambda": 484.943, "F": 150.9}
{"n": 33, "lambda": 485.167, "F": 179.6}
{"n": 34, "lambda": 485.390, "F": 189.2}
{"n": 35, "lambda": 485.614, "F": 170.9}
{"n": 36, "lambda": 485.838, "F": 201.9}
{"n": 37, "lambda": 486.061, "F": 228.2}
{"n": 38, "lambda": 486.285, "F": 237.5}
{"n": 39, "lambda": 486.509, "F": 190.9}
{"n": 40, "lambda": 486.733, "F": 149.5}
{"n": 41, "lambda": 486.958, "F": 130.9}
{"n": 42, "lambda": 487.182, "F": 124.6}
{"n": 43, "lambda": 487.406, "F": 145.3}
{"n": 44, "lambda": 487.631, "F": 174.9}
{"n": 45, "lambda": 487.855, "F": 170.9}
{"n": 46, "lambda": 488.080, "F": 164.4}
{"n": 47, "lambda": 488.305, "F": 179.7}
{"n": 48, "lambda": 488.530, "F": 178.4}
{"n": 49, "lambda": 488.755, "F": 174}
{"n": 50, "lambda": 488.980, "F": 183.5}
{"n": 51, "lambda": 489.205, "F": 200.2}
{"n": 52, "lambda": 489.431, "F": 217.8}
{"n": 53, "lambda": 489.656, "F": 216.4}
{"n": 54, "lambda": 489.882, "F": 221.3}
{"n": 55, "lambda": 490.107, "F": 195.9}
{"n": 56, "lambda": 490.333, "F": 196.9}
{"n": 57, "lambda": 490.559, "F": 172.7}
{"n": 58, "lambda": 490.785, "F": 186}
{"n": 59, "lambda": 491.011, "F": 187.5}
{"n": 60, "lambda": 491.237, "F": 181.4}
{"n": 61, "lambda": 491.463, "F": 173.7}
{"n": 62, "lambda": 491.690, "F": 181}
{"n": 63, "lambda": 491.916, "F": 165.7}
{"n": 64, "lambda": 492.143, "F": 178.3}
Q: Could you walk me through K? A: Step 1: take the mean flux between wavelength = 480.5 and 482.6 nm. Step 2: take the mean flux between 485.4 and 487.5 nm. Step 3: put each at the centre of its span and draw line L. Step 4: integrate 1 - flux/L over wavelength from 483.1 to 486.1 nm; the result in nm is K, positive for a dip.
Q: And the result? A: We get 0.07 nm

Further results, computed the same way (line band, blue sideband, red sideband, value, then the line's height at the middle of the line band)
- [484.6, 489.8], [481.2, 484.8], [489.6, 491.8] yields 0.13 nm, 183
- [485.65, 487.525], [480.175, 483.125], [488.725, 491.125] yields 0.15 nm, 191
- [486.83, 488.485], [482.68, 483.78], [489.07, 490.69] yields 0.32 nm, 194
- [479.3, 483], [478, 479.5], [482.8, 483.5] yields -0.36 nm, 169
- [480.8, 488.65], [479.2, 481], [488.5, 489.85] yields 0.78 nm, 194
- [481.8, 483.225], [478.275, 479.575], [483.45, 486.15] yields -0.05 nm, 172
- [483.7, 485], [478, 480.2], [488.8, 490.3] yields 0.19 nm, 189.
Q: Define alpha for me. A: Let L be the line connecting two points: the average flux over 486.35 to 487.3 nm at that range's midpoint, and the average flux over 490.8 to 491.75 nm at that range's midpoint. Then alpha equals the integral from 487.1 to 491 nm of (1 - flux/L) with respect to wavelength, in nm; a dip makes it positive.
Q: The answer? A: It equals -0.36 nm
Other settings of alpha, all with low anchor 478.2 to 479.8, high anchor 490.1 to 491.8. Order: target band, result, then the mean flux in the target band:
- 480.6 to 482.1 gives -0.100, 183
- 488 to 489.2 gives 0.014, 179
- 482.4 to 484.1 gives 0.004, 173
